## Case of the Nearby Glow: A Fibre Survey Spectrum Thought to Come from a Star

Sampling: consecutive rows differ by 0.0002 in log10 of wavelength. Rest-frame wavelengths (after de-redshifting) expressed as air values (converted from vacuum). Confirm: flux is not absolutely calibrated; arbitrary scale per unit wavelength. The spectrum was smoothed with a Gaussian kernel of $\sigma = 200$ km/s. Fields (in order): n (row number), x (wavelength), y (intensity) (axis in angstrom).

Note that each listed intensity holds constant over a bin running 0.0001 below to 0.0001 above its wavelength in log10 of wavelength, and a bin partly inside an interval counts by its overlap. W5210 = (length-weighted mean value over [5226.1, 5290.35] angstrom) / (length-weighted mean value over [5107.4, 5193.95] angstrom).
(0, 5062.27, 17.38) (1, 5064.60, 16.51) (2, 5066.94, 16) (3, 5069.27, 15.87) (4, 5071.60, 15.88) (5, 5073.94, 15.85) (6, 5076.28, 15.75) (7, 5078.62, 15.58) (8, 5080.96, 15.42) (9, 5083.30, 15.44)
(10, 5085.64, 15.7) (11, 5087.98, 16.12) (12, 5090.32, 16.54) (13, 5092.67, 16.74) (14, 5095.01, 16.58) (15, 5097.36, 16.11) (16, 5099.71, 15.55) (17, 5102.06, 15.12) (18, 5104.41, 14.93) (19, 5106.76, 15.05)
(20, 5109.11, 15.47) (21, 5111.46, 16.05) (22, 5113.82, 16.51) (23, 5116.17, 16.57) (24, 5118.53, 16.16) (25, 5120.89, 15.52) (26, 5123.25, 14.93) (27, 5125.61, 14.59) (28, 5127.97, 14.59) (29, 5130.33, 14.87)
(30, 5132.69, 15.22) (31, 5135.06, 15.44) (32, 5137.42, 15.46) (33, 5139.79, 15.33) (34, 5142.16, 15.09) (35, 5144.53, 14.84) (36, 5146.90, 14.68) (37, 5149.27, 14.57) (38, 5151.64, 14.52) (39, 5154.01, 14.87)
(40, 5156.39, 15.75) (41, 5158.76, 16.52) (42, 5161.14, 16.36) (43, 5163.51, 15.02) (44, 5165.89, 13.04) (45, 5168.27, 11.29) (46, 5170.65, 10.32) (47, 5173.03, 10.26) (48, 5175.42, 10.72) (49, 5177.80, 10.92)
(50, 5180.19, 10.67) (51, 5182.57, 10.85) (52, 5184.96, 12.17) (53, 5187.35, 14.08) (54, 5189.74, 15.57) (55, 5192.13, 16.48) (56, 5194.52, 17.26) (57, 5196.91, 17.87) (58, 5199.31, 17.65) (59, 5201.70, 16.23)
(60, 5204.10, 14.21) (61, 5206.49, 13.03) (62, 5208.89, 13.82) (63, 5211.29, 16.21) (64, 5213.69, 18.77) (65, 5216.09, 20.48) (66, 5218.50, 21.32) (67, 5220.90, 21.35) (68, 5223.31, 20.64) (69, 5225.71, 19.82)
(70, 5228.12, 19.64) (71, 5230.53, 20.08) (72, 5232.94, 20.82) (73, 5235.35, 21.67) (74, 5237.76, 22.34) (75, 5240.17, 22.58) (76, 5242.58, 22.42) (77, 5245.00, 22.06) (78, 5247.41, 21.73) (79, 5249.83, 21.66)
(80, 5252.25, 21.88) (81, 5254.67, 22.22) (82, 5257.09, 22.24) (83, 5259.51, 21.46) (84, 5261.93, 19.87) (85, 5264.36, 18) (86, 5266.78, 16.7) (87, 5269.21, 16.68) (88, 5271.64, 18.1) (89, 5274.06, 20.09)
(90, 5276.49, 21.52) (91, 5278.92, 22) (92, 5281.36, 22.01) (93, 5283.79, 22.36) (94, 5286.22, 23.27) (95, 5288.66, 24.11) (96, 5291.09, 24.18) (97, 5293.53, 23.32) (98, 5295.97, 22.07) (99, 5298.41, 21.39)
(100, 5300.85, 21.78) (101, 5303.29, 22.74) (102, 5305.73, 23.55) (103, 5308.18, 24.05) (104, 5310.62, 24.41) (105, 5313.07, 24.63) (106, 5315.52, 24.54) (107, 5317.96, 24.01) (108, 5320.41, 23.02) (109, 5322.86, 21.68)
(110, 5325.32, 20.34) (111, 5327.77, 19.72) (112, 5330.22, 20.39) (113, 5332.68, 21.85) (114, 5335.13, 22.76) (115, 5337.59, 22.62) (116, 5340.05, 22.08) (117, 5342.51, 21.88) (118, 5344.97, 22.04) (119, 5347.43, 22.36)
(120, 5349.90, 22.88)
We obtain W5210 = 1.47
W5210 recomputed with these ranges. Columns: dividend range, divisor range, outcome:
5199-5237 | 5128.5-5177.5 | 1.31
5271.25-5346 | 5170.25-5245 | 1.32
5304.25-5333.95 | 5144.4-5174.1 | 1.62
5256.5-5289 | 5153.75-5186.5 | 1.61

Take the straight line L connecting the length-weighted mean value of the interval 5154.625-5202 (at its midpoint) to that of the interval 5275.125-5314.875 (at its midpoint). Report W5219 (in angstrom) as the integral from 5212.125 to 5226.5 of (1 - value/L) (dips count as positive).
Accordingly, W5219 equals -2.7 angstrom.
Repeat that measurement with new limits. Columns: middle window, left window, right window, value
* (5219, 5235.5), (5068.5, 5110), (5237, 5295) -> -0.3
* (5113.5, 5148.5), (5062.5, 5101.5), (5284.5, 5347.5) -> 4.2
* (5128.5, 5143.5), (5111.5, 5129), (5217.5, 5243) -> 1.1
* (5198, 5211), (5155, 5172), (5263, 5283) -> 0.8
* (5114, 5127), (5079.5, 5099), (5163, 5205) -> -0.3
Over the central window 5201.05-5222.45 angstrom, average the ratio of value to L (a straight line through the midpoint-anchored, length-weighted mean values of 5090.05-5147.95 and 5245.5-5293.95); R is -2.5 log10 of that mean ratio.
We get 0.099 mag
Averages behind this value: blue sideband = 15.5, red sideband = 21.2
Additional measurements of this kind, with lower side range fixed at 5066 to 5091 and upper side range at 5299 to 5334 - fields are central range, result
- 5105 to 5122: 0.06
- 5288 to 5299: -0.05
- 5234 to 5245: -0.09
